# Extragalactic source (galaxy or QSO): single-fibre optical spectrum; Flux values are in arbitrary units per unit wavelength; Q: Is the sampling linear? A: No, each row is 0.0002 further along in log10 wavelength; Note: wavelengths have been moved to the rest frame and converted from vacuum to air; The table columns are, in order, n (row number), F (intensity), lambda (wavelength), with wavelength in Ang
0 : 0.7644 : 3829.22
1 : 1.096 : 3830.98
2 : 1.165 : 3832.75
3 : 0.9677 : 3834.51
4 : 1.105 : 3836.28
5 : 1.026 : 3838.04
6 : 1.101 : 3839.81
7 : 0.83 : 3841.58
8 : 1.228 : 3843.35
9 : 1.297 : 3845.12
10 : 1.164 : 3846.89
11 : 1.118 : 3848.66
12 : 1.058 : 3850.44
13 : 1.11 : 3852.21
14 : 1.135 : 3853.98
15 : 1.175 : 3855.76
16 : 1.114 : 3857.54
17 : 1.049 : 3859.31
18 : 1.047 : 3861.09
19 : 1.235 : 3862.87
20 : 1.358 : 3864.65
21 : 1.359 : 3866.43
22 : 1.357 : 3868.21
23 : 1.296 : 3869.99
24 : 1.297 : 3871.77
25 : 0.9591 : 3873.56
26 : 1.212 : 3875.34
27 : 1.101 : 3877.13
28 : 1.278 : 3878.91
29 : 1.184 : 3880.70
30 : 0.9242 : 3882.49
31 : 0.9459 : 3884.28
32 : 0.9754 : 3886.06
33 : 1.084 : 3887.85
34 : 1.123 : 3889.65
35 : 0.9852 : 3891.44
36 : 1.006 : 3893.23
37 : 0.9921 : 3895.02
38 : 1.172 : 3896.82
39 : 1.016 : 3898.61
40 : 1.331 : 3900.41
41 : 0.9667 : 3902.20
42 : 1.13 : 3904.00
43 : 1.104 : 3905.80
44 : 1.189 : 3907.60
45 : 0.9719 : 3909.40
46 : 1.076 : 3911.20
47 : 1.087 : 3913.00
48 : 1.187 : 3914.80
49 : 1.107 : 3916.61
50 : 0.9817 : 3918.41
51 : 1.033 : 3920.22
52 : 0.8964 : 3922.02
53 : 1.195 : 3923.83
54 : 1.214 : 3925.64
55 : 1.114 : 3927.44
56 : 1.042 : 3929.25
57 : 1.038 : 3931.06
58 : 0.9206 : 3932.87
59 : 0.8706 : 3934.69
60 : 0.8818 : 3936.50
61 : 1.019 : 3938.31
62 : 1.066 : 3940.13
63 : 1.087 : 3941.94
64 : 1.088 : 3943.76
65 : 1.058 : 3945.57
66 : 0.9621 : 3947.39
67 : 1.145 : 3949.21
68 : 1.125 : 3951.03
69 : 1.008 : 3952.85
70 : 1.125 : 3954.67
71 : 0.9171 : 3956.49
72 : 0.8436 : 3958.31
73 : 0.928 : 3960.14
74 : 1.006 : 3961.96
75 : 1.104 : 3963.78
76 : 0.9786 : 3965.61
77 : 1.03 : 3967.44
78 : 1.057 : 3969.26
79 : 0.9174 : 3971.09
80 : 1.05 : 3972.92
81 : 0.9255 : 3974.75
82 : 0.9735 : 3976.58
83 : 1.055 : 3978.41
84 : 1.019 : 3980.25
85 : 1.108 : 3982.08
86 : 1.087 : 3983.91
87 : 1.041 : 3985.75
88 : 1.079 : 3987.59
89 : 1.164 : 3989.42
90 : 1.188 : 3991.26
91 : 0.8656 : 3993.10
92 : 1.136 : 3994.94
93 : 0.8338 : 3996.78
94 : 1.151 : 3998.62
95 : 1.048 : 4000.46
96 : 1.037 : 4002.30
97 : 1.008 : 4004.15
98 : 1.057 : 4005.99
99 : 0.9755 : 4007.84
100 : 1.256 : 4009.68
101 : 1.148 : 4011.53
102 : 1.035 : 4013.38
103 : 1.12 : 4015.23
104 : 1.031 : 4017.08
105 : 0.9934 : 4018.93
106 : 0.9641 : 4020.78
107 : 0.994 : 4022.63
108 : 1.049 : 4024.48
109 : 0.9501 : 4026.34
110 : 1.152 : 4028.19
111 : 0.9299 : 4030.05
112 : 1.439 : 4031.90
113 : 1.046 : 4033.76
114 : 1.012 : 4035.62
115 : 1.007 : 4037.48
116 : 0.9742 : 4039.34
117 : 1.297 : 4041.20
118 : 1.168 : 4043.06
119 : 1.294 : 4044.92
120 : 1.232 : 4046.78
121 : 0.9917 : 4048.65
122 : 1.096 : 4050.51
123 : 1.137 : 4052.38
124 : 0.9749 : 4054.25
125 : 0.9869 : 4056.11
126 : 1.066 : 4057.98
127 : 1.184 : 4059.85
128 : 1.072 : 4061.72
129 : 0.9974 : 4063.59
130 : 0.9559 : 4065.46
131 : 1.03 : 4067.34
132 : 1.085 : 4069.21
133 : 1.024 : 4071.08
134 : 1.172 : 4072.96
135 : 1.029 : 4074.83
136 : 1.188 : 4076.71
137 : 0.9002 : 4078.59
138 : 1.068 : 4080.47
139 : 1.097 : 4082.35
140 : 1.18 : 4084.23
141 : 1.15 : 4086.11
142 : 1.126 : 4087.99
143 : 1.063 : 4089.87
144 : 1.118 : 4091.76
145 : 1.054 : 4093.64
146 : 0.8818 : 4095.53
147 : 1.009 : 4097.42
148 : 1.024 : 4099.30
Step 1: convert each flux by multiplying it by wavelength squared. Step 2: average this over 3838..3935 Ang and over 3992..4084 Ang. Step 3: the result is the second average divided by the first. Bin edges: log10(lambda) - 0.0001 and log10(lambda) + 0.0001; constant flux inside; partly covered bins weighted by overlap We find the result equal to 1.0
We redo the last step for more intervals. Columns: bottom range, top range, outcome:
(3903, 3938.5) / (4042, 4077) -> 1.11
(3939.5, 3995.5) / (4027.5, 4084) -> 1.10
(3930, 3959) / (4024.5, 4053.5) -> 1.15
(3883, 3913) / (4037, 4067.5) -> 1.10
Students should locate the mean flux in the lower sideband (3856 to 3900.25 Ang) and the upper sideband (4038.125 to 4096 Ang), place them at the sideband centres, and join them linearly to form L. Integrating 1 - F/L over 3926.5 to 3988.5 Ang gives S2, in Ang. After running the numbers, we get 5.1 Ang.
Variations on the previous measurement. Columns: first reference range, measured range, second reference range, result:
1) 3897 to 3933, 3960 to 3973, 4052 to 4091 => 0.8 Ang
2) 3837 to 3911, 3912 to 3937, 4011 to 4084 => 1.5 Ang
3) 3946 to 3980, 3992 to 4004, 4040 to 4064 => 0.4 Ang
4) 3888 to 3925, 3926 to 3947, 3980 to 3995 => 1.1 Ang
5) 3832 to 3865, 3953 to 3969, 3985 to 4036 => 1.2 Ang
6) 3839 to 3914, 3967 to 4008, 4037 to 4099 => 2.3 Ang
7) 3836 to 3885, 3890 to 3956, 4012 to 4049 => 3.8 Ang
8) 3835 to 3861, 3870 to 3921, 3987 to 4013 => 0.1 Ang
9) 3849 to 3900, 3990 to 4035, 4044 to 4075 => 1.3 Ang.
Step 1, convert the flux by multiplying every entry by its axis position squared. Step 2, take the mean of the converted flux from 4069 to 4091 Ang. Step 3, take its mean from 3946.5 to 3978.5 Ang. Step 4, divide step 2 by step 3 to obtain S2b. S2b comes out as 1.15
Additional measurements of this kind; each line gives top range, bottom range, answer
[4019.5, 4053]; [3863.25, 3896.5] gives 1.04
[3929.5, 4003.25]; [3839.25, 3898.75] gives 0.95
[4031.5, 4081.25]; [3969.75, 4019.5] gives 1.07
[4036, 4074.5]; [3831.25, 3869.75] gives 1.05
